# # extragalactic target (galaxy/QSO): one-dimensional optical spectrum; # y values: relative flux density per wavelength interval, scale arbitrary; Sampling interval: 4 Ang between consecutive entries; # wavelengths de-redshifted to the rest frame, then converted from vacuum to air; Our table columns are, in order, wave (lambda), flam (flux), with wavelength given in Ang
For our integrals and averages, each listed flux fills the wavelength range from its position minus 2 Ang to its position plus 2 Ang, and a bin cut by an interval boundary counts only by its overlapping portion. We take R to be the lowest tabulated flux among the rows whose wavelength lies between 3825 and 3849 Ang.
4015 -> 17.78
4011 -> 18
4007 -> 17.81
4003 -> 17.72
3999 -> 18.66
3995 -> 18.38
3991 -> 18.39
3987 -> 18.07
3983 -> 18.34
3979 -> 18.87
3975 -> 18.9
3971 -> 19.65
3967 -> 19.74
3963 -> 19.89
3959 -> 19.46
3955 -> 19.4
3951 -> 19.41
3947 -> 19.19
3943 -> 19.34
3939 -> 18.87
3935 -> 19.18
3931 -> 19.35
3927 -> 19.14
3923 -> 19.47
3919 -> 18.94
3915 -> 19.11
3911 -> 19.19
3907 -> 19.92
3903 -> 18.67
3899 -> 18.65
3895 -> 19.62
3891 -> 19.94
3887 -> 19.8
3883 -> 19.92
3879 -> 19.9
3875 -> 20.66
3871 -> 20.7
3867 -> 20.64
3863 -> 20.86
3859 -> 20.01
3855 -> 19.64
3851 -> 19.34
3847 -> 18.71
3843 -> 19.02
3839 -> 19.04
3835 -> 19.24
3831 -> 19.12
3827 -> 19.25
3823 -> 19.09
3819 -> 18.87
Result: 18.71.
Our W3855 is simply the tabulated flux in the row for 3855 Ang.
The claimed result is 19.64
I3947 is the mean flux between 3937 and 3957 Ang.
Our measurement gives 19.2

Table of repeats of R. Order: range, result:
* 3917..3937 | 18.94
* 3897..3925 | 18.65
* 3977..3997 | 18.07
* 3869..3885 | 19.9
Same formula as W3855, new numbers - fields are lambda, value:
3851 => 19.34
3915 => 19.11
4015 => 17.78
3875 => 20.66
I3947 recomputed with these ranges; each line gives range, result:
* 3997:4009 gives 18.1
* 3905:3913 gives 19.6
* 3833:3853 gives 19.1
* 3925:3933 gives 19.2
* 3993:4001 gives 18.5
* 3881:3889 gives 19.9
